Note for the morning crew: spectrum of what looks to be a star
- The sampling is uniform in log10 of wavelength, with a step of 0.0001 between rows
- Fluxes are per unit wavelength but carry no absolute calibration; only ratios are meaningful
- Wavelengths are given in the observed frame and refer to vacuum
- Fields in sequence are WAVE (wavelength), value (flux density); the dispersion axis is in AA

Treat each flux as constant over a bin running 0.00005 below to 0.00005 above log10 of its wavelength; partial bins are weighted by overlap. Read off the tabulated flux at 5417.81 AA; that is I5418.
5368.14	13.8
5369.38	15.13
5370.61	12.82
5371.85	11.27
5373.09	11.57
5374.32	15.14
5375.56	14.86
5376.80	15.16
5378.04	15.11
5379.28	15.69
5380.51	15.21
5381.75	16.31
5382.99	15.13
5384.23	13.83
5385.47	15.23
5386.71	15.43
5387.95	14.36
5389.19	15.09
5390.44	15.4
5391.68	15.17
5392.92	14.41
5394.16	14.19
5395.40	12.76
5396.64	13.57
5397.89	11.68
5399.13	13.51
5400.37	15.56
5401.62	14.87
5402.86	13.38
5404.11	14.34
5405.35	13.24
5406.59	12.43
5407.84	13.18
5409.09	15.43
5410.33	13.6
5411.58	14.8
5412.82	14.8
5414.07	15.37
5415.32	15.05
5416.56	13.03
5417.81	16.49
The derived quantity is 16.49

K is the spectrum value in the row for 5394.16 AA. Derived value 14.19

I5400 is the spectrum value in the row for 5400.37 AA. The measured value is 15.56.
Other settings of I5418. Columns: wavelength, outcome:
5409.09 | 15.43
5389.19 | 15.09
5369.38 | 15.13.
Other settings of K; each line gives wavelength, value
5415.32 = 15.05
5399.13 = 13.51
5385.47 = 15.23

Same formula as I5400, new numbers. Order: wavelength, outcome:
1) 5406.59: 12.43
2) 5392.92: 14.41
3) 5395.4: 12.76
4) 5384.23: 13.83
